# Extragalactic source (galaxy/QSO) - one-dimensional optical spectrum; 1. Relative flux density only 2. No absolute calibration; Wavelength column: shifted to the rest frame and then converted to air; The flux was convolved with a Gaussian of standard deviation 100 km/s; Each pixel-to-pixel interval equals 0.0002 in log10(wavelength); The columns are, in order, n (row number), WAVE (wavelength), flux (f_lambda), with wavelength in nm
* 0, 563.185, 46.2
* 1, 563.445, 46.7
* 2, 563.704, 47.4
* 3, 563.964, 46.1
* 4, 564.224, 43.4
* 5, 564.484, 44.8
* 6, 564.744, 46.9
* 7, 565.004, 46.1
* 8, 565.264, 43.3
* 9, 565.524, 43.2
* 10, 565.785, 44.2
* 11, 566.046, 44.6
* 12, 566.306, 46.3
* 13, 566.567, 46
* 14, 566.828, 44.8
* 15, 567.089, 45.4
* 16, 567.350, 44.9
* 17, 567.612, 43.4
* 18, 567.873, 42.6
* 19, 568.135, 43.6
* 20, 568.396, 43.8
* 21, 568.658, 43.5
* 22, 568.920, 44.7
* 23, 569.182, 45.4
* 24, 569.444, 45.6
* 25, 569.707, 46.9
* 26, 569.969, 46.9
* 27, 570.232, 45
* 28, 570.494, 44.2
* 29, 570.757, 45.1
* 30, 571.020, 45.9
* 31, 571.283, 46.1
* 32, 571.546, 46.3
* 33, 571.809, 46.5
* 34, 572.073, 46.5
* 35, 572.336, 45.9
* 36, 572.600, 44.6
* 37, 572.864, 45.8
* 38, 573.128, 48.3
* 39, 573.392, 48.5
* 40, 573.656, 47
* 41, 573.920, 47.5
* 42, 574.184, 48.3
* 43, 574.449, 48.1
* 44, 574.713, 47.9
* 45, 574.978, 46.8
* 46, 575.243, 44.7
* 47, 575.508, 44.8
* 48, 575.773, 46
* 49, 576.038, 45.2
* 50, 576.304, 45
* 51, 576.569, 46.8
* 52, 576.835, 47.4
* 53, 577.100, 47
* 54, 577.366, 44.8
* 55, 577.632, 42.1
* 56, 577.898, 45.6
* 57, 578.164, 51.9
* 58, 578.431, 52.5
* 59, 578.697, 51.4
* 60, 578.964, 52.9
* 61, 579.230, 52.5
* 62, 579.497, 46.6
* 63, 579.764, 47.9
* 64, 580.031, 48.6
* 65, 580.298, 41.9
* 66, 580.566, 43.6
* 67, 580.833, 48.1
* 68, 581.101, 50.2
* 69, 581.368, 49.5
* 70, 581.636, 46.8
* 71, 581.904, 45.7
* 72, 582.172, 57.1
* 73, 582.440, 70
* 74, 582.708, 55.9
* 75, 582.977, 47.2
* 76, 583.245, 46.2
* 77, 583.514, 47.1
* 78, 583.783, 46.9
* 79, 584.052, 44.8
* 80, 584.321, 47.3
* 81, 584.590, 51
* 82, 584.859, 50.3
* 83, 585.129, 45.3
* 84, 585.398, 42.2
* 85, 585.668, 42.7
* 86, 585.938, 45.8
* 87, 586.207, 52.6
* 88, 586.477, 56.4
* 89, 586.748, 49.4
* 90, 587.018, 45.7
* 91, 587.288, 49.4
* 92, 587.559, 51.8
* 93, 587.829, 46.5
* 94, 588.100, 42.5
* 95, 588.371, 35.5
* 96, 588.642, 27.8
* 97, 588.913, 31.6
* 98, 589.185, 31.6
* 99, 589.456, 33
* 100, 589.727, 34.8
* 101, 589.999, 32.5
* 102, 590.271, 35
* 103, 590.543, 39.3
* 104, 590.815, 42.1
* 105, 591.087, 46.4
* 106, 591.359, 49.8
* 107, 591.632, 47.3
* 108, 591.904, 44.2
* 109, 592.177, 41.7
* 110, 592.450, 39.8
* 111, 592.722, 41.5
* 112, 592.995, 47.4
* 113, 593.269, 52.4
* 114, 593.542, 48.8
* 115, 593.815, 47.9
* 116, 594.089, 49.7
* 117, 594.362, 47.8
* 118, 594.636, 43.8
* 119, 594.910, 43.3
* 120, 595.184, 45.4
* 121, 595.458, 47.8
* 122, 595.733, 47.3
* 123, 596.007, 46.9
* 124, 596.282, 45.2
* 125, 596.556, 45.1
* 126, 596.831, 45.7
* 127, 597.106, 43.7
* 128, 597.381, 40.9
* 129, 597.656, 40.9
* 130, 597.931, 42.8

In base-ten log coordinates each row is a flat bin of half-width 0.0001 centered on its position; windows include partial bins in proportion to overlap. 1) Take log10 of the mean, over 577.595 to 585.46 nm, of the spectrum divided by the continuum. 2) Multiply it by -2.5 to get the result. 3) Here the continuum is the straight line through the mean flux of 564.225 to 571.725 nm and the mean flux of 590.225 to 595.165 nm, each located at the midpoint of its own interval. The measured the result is -0.09 mag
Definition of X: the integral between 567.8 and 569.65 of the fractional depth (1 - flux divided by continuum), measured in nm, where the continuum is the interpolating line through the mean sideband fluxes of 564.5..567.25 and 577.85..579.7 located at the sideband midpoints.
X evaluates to 0.08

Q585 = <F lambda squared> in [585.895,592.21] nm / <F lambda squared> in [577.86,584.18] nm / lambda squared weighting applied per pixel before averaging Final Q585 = 0.87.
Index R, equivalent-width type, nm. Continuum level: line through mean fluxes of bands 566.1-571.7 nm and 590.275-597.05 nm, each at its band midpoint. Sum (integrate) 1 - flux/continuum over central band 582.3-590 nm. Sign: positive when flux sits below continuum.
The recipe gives 0.030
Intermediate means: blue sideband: 45.1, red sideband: 45.5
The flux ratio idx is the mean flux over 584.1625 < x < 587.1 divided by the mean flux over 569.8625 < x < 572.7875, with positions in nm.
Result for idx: 1.05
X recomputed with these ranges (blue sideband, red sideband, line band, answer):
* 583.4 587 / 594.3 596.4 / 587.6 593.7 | 0.78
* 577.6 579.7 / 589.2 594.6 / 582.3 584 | -0.16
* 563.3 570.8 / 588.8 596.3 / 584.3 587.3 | -0.32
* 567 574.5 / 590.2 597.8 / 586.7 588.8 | 0.09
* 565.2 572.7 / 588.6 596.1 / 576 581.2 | -0.43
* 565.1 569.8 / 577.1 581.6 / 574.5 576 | 0.02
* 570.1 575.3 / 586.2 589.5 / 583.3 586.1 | -0.20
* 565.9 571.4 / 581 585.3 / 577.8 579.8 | -0.08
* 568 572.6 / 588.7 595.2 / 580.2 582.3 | -0.20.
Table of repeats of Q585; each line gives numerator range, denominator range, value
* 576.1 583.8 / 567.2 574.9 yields 1.10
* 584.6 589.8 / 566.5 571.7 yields 1.02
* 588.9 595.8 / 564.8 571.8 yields 1.04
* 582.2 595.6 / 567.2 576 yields 1.04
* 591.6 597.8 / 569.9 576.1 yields 1.05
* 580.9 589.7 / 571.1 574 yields 1.04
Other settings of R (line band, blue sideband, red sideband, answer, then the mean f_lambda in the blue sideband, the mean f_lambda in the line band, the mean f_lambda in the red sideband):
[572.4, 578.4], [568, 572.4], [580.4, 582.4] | 0.09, 45.4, 46.6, 49.6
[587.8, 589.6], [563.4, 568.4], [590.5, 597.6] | 0.42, 44.9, 34.8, 45.5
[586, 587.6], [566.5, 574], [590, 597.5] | -0.20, 45.5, 50.6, 44.8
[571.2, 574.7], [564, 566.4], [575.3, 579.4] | -0.02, 44.8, 46.9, 47.7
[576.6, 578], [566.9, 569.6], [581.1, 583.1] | 0.13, 44.3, 45.5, 53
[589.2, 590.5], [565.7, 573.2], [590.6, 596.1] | 0.34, 45.3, 34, 46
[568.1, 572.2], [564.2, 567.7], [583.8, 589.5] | -0.06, 44.9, 45.4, 44.2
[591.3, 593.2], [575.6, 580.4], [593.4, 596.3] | 0.09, 47.6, 44.6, 46.8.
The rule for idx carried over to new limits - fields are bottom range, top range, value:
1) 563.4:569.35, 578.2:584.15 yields 1.11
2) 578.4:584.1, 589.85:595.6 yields 0.89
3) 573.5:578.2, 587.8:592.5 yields 0.84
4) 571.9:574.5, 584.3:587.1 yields 1.02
